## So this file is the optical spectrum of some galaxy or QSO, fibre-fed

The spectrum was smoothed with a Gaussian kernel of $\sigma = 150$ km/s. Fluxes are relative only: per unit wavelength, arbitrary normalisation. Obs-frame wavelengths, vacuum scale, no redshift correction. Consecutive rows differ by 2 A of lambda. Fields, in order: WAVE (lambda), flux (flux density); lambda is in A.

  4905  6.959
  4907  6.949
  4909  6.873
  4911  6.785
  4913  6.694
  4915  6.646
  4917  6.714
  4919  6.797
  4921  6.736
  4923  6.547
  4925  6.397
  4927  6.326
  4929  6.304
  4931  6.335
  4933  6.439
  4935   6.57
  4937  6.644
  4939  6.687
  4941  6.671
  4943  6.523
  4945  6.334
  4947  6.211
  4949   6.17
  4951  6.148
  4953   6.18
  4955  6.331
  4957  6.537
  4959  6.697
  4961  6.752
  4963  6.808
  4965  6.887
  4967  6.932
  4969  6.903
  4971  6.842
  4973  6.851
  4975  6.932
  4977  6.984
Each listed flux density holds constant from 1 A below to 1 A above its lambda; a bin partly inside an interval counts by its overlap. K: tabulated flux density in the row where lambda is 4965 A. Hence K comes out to 6.887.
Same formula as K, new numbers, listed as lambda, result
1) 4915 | 6.646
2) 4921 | 6.736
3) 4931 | 6.335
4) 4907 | 6.949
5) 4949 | 6.17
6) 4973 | 6.851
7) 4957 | 6.537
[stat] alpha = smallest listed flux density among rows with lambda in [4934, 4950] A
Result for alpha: 6.17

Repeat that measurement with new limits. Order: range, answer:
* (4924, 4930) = 6.304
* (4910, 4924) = 6.547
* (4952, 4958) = 6.18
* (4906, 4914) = 6.694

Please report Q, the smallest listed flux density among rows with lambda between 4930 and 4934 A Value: 6.335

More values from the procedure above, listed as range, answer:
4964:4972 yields 6.842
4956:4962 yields 6.537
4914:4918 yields 6.646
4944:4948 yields 6.211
